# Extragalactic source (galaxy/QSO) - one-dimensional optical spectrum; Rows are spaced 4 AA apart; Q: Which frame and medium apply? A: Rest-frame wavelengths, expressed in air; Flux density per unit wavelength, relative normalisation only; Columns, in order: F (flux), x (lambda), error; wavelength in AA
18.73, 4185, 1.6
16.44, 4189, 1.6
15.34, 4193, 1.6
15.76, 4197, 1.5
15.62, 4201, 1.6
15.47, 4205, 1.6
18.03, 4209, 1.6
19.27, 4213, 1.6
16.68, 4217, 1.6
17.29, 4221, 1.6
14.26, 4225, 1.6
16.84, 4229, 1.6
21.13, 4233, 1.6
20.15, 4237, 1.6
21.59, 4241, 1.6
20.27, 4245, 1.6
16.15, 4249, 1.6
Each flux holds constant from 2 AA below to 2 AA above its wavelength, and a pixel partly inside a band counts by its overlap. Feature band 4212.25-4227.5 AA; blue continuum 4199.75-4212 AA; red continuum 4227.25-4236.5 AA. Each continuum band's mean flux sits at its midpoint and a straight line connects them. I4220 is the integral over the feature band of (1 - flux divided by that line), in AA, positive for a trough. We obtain 1.11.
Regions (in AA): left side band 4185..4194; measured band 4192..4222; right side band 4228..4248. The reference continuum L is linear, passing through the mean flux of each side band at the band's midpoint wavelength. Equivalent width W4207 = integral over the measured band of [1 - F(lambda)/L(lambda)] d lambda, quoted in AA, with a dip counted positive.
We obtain 1.9 AA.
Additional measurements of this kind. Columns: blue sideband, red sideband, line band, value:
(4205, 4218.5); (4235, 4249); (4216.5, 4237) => 1.4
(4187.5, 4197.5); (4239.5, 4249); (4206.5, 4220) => -0.3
